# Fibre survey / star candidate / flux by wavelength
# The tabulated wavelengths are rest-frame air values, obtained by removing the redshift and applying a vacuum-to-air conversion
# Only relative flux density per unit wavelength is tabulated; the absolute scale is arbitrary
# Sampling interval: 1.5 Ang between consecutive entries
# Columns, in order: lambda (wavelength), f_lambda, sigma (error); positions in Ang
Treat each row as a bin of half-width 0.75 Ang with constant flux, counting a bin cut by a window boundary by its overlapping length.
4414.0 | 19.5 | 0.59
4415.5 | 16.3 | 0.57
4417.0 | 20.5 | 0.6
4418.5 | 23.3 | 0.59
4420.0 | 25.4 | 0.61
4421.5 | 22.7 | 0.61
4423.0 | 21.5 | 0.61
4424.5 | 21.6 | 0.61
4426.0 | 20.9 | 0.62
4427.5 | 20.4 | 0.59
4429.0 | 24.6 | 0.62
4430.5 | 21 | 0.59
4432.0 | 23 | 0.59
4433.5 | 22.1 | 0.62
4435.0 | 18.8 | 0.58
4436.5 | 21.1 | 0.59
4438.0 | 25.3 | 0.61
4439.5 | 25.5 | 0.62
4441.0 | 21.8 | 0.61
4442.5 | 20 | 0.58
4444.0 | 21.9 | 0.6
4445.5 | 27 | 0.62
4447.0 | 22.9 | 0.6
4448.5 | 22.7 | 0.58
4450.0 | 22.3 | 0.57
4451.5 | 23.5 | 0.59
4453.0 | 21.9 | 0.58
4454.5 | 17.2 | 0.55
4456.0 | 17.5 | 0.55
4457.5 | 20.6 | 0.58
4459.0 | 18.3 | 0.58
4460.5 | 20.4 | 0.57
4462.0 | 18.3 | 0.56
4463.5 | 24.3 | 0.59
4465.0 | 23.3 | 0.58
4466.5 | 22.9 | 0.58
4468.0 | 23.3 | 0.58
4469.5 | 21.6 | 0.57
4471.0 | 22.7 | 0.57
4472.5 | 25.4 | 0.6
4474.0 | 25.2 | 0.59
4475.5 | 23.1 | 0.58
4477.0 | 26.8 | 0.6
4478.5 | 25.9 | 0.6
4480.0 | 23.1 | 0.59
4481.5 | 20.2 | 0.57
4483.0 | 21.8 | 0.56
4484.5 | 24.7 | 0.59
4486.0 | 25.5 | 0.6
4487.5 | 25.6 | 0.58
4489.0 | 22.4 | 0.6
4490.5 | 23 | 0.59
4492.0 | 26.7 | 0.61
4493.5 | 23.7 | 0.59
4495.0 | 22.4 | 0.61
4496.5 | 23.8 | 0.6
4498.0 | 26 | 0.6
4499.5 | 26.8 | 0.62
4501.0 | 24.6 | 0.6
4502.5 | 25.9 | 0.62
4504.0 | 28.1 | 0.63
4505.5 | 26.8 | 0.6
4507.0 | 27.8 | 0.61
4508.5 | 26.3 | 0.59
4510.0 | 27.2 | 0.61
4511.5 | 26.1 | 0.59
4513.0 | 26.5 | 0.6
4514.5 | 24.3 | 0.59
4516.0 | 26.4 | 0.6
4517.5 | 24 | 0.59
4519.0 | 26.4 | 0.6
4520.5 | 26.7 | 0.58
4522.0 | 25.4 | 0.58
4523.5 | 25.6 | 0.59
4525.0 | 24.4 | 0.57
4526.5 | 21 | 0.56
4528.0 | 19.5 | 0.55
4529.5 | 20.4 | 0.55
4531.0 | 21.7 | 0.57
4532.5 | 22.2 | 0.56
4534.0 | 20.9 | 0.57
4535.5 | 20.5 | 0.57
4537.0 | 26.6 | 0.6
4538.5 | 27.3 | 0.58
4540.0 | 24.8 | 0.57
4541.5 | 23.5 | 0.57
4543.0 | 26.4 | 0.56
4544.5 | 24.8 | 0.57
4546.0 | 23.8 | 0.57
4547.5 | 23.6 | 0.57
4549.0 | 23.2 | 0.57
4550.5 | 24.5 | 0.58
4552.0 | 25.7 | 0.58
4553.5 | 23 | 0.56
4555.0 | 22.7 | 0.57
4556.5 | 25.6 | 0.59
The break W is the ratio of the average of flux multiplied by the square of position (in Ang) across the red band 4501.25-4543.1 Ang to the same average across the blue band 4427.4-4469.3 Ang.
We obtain 1.17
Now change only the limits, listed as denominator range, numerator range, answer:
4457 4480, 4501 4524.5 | 1.17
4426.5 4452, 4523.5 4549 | 1.08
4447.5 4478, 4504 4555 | 1.14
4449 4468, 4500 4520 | 1.28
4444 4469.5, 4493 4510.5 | 1.22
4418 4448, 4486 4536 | 1.13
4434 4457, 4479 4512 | 1.16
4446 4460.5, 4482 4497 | 1.16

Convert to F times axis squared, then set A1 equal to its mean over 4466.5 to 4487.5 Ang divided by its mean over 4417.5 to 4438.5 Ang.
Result 1.1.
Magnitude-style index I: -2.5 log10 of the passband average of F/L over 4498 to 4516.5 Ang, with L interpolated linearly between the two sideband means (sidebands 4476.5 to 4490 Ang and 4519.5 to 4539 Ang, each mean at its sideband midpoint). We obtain -0.12 mag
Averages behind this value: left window 23.9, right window 23.2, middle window 26.4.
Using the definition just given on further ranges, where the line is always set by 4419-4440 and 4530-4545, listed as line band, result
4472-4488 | -0.06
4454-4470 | 0.10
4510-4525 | -0.10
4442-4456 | 0.03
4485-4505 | -0.08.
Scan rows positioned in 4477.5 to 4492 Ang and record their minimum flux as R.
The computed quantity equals 20.2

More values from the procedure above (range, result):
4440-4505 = 17.2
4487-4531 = 19.5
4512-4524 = 24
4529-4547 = 20.4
